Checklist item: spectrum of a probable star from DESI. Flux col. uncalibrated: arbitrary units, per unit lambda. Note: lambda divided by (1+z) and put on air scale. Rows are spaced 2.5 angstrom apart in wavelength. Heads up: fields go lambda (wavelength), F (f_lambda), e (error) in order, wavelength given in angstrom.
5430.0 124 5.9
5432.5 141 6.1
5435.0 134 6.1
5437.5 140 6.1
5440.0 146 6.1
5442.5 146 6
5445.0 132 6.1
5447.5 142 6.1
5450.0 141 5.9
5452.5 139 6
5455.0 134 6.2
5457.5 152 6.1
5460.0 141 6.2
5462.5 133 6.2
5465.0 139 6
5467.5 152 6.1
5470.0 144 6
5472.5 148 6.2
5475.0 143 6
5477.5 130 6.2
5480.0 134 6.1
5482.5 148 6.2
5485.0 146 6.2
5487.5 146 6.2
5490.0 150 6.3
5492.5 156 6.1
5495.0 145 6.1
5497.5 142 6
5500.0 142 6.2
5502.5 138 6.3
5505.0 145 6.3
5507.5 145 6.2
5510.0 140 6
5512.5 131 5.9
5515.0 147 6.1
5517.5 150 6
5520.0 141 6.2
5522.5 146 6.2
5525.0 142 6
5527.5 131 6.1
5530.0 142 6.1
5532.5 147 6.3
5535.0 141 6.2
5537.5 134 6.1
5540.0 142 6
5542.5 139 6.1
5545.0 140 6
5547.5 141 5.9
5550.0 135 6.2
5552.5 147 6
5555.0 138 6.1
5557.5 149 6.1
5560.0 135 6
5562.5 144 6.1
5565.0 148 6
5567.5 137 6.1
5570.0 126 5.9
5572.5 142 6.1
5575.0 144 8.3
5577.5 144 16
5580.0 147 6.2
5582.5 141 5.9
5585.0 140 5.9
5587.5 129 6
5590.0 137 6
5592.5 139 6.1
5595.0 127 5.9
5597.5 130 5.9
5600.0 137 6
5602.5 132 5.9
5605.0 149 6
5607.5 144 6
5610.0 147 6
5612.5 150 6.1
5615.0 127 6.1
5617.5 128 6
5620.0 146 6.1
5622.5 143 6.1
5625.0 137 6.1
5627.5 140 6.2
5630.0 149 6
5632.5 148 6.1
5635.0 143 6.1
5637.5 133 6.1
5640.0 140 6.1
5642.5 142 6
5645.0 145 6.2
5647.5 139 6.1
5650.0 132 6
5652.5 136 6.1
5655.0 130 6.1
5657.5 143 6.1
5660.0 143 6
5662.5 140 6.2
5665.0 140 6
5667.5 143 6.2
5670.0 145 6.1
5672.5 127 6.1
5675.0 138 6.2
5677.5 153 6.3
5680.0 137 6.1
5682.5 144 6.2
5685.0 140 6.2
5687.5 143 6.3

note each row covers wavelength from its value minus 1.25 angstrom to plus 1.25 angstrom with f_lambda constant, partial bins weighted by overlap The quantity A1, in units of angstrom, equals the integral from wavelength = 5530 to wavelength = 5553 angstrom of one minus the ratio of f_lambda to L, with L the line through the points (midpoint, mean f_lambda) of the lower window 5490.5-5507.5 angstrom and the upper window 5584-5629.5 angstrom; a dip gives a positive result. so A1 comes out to 0.3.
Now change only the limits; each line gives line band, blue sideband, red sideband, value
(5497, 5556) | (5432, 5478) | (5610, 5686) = -0.1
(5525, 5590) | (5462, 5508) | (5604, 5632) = 1.2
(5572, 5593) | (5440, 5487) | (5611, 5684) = 0.0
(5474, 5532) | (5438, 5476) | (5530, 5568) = -0.4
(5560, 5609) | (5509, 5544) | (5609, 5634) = 0.9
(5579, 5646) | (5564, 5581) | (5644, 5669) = 0.2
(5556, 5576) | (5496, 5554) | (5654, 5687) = 0.1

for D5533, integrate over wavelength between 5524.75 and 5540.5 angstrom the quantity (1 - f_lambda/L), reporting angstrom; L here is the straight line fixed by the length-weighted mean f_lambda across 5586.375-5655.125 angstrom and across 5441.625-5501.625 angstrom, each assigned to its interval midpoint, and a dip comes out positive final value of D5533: 0.2 angstrom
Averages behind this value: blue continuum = 143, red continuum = 139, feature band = 140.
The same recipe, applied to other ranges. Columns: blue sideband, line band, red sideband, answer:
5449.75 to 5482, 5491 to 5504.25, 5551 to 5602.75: -0.41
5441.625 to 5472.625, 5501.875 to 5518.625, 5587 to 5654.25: -0.21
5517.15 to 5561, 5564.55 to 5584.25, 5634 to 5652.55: -0.08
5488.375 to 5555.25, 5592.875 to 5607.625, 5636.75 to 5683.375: 0.48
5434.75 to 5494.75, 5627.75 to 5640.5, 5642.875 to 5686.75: -0.21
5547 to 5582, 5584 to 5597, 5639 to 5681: 0.62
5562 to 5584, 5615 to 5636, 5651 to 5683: -0.06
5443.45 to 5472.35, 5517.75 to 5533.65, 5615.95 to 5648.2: -0.11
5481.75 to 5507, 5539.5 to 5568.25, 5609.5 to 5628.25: 0.29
